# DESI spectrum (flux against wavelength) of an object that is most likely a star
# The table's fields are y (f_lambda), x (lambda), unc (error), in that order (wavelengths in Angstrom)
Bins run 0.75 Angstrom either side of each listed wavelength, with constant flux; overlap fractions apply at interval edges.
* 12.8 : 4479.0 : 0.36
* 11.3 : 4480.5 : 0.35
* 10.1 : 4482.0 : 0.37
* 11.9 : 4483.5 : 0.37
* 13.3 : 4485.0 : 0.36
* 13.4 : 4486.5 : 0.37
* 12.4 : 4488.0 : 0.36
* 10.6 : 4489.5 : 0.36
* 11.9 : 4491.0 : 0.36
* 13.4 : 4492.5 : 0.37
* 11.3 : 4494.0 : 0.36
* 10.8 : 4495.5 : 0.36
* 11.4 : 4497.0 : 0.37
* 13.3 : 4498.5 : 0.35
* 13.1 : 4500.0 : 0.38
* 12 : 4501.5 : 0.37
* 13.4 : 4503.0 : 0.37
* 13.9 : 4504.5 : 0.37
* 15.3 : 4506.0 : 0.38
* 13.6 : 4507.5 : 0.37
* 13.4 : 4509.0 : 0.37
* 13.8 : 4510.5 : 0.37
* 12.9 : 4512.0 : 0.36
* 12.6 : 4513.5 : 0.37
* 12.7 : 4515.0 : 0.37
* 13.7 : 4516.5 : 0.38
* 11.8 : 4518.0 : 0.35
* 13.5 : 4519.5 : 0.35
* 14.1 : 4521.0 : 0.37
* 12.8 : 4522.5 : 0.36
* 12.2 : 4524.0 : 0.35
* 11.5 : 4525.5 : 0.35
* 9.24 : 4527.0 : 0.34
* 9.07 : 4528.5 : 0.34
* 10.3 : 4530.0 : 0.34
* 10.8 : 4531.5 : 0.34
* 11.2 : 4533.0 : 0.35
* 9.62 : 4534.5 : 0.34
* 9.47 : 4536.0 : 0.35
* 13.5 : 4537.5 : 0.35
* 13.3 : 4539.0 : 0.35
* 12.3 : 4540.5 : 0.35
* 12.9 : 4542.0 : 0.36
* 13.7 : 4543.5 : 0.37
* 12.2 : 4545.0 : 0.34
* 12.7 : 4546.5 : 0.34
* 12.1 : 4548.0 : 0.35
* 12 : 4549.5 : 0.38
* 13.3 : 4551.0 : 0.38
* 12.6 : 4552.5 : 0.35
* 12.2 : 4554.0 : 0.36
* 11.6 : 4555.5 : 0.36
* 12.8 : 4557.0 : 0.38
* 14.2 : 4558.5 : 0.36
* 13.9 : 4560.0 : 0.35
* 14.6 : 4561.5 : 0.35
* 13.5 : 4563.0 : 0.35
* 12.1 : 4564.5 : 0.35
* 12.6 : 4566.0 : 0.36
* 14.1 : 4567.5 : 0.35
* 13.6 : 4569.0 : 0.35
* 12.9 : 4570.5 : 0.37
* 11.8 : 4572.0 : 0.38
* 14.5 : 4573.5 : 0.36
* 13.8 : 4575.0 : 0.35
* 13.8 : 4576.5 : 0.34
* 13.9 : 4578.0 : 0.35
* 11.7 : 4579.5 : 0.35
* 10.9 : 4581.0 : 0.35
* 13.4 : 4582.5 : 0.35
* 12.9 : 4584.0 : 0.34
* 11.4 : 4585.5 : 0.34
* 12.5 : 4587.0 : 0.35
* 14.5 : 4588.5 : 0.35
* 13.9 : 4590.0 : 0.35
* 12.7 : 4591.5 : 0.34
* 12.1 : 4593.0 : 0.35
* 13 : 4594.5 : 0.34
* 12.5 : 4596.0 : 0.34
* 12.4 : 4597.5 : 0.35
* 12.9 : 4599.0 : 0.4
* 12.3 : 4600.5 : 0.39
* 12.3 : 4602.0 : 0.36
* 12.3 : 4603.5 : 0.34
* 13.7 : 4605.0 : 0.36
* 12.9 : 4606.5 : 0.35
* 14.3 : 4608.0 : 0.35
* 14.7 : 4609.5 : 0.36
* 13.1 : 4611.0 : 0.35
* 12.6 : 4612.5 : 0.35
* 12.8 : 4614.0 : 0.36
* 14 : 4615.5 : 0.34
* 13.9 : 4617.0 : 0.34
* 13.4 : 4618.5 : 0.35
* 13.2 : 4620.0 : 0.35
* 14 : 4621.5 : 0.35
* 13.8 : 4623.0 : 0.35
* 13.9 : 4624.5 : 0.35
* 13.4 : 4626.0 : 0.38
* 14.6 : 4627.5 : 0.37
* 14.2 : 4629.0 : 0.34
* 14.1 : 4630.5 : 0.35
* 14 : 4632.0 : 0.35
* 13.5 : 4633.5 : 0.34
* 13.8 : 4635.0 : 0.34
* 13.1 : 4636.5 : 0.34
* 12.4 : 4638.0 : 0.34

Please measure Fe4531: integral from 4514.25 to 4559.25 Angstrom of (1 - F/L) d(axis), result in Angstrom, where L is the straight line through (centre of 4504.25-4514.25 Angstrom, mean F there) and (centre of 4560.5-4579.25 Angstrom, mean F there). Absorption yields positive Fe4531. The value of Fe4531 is 4.7 Angstrom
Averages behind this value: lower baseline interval 13.6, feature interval 12.1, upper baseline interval 13.4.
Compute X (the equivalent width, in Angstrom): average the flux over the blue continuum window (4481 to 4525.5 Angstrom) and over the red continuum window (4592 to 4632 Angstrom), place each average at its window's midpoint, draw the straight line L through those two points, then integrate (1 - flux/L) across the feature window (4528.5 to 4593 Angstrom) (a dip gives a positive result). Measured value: 2.1 Angstrom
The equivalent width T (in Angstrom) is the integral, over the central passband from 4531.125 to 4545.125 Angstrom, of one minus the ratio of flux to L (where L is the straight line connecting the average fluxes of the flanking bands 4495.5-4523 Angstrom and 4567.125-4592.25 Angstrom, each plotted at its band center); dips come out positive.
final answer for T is 1.3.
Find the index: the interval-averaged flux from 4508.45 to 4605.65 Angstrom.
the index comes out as 12.6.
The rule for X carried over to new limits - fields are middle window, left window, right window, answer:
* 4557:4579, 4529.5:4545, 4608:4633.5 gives -1.7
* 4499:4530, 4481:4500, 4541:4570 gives -0.8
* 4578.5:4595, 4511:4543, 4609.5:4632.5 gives 0.5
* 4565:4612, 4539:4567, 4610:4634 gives 1.0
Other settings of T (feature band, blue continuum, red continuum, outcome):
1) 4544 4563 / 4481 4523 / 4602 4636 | 0.33 Angstrom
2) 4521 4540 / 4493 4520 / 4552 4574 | 2.61 Angstrom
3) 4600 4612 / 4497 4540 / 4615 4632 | 0.36 Angstrom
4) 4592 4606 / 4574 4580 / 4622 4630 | 1.08 Angstrom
